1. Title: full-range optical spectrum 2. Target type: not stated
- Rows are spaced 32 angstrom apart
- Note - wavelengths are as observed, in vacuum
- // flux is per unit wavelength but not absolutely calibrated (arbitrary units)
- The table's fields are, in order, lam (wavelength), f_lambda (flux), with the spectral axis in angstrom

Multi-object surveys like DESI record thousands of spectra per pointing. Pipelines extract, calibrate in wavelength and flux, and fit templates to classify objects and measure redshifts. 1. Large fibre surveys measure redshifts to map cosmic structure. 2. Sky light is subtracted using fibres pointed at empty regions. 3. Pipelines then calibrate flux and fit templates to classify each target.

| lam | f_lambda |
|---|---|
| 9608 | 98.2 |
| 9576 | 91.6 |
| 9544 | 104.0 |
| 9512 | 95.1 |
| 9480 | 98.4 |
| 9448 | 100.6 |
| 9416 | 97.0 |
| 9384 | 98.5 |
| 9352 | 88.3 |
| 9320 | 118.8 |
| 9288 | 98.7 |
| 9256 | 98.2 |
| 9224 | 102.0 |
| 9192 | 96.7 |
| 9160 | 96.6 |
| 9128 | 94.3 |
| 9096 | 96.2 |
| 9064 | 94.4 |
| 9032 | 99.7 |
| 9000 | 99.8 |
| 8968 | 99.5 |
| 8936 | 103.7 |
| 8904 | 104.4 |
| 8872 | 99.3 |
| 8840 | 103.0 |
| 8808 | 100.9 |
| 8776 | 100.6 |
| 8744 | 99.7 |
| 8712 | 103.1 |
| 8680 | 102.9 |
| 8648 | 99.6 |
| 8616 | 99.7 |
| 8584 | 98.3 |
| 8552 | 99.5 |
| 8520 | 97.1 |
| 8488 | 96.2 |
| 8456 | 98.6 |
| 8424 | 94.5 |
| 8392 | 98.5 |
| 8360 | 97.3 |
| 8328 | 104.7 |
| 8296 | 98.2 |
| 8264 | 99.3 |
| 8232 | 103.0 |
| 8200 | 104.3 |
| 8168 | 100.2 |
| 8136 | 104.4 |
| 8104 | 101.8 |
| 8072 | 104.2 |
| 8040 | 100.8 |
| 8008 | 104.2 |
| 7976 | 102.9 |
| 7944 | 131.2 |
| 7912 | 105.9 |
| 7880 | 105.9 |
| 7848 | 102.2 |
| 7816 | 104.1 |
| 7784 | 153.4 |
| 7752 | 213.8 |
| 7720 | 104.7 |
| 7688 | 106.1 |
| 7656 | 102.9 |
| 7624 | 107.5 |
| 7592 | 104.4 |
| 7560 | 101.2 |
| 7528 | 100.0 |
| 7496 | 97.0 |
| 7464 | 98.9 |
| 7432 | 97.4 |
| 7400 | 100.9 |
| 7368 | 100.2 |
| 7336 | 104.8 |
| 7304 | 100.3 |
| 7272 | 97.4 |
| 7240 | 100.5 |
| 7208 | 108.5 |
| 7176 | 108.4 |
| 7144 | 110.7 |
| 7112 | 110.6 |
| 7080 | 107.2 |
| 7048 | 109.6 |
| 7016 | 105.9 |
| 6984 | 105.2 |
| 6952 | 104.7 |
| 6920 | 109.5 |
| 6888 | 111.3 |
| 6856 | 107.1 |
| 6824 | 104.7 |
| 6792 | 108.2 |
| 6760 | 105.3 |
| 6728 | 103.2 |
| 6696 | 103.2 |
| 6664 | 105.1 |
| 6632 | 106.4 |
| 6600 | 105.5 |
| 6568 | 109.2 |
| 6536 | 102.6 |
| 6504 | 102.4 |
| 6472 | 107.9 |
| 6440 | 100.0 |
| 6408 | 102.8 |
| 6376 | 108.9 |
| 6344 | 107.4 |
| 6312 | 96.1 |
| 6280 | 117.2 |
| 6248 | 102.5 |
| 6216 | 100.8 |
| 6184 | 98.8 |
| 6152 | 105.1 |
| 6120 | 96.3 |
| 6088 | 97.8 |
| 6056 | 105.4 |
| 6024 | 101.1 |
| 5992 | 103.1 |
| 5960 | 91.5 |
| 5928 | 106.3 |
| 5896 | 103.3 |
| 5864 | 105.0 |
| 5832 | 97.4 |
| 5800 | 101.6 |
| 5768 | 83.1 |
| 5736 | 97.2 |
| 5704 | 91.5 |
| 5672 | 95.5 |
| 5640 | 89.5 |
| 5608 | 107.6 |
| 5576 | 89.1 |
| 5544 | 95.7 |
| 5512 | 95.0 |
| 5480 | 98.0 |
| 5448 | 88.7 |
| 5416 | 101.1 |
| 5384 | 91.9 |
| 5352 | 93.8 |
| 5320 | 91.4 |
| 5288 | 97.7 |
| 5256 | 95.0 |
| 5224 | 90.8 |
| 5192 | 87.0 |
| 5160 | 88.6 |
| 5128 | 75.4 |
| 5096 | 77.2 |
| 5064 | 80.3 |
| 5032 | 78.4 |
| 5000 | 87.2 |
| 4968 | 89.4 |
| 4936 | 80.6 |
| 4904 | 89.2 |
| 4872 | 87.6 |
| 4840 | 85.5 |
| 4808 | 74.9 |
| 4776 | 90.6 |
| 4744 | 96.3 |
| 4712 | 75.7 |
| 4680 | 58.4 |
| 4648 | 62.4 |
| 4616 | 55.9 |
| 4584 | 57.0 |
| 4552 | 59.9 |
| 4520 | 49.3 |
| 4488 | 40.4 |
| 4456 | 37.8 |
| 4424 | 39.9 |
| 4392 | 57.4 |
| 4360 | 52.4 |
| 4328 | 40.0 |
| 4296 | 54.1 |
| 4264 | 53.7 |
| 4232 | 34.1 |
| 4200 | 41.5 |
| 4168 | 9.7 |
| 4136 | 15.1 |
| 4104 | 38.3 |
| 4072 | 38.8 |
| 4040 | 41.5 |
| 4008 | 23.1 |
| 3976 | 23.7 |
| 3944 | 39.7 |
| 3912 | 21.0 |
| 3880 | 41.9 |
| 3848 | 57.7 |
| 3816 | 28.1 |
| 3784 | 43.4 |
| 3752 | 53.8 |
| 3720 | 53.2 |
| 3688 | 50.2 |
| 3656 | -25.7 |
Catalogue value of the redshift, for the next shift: 0.182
